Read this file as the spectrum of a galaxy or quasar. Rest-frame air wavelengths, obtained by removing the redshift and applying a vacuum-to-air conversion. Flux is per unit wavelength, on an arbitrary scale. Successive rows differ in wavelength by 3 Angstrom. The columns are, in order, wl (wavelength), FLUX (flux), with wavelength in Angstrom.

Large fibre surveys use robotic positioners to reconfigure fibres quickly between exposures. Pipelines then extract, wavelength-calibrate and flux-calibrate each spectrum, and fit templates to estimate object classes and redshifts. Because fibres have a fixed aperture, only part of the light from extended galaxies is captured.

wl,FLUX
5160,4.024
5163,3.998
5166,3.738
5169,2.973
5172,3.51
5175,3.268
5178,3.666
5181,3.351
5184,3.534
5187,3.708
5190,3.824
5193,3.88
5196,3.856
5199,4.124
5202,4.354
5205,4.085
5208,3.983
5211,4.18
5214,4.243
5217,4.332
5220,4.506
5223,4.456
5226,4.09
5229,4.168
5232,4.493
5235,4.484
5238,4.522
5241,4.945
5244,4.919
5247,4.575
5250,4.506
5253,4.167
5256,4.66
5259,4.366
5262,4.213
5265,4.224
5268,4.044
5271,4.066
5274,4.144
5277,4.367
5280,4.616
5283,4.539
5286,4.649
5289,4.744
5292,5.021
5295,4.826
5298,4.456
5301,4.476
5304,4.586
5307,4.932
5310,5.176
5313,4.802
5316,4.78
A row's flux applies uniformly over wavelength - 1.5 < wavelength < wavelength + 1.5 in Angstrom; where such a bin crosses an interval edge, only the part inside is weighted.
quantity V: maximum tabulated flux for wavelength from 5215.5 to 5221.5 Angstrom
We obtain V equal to 4.506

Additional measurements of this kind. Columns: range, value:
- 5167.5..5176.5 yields 3.51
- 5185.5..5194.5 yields 3.88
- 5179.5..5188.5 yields 3.708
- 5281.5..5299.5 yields 5.021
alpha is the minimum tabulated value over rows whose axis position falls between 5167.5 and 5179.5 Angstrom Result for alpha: 2.973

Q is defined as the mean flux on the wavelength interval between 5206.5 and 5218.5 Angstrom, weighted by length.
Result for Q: 4.18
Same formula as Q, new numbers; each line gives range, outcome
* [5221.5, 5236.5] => 4.34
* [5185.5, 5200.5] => 3.88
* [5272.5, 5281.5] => 4.38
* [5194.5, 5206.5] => 4.1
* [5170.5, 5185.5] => 3.47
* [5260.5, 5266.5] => 4.22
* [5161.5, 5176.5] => 3.5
